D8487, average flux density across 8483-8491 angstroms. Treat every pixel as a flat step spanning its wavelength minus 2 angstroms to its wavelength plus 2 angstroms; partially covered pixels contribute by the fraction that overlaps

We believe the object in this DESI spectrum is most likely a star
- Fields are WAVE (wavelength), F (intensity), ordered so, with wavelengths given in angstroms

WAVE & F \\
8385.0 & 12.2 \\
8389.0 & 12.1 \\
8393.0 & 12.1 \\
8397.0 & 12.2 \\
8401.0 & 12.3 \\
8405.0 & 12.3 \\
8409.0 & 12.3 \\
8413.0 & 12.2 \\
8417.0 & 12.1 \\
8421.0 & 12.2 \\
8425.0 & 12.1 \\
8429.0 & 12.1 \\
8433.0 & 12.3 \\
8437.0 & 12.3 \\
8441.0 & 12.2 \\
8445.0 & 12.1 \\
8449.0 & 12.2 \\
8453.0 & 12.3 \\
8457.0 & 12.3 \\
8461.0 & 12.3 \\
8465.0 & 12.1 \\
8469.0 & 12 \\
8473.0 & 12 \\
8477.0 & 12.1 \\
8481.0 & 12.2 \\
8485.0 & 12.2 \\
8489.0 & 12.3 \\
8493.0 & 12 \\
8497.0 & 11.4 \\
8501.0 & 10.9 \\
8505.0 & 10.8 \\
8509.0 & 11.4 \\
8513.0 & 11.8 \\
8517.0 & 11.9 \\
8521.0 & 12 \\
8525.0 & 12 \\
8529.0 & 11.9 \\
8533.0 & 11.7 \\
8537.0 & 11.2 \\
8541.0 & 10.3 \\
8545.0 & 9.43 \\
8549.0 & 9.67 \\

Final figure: 12.2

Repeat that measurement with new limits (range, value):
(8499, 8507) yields 10.9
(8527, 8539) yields 11.6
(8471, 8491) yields 12.2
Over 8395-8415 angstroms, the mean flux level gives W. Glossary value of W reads 12.3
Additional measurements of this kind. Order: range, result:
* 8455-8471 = 12.2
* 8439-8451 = 12.2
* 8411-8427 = 12.1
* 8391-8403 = 12.2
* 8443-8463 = 12.2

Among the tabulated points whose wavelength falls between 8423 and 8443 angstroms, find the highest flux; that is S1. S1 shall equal 12.3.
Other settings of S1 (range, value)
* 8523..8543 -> 12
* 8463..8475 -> 12.1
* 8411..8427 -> 12.2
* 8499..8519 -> 11.9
